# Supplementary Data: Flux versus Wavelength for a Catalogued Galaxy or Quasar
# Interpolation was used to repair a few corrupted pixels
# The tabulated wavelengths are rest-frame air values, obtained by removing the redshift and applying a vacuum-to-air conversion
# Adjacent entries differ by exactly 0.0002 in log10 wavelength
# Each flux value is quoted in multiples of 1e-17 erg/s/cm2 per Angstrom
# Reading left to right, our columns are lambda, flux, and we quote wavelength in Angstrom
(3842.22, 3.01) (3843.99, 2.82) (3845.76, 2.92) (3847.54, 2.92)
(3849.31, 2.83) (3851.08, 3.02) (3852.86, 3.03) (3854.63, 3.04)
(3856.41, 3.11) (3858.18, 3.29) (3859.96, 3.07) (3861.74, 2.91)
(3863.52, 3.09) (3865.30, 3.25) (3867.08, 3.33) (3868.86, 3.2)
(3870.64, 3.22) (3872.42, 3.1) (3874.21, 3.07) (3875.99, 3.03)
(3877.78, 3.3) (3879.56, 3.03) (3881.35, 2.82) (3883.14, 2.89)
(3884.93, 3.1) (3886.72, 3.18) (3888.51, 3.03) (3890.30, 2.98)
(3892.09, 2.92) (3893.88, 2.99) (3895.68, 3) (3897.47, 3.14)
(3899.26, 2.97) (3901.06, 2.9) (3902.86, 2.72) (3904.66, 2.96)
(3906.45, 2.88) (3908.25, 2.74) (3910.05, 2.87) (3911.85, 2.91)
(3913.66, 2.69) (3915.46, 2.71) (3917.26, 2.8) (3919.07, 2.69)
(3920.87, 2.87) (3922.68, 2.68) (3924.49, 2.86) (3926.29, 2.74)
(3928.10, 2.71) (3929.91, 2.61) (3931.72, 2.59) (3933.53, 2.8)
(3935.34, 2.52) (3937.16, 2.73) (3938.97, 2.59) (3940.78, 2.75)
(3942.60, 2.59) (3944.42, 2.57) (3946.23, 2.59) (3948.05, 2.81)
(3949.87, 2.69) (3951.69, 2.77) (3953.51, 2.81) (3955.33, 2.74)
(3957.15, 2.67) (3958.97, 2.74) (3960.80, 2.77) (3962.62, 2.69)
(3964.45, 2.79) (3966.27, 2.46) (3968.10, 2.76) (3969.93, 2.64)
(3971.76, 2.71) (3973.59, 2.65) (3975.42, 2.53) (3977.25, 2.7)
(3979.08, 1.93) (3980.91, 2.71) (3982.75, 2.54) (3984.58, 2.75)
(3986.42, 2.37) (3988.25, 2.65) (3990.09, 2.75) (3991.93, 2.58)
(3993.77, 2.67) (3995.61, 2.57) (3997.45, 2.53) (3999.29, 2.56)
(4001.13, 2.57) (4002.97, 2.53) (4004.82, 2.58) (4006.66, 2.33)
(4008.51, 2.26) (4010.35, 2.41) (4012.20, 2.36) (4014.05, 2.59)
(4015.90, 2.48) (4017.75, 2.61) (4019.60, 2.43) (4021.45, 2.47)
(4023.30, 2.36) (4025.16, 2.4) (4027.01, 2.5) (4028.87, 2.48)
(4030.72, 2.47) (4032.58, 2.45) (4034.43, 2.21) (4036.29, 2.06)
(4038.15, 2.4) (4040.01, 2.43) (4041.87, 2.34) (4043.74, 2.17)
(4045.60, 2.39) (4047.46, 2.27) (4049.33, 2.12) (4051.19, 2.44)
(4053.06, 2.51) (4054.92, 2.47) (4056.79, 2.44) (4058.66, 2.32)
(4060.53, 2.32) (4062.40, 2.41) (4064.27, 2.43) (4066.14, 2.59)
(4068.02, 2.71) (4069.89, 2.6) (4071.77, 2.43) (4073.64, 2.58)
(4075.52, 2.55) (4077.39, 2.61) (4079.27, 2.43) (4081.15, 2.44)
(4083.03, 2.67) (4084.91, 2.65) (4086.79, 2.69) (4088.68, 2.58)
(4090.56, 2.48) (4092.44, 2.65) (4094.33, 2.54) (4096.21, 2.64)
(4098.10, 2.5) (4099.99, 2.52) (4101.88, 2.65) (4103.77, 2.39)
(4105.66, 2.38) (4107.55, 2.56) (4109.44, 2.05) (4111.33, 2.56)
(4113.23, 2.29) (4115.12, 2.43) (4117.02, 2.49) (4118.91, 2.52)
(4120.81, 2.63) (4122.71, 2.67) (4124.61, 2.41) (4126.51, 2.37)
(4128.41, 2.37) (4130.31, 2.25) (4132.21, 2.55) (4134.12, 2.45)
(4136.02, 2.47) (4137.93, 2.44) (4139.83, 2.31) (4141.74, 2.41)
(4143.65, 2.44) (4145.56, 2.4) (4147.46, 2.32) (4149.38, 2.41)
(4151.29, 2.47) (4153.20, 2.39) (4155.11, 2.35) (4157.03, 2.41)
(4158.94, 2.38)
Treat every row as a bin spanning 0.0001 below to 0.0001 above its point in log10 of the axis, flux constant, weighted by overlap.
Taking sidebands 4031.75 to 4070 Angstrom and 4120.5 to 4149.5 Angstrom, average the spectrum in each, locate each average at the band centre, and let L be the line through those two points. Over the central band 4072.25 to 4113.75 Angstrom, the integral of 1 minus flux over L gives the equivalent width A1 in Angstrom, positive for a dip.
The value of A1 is -2.01 Angstrom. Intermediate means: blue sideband 2.38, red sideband 2.43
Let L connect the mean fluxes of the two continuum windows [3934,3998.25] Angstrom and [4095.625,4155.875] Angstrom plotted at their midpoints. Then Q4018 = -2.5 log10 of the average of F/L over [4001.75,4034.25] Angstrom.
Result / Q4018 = 0.05 mag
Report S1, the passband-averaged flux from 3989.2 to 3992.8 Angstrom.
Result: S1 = 2.66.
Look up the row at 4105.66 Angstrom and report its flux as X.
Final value 2.38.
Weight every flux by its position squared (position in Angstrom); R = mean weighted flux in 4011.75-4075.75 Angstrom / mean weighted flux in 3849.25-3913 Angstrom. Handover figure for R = 0.87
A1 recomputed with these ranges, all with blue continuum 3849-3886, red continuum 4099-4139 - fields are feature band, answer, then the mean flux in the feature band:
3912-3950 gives 2.9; 2.7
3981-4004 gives 1.5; 2.59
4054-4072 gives 0.8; 2.47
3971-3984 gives 1.2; 2.54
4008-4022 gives 1.3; 2.46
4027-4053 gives 3.1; 2.34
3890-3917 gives 1.0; 2.89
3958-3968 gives 0.5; 2.7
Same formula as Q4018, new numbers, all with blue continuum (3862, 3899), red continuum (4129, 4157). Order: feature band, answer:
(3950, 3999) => 0.08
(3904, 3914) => 0.06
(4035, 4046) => 0.17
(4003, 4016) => 0.13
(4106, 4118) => 0.04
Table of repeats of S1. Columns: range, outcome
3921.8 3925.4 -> 2.77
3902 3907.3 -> 2.86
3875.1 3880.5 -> 3.12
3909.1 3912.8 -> 2.88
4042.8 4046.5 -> 2.28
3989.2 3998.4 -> 2.62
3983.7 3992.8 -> 2.62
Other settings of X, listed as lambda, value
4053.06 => 2.51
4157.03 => 2.41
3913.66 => 2.69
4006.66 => 2.33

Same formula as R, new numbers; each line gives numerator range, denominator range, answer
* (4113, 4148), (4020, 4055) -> 1.08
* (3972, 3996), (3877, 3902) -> 0.90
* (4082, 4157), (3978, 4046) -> 1.06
